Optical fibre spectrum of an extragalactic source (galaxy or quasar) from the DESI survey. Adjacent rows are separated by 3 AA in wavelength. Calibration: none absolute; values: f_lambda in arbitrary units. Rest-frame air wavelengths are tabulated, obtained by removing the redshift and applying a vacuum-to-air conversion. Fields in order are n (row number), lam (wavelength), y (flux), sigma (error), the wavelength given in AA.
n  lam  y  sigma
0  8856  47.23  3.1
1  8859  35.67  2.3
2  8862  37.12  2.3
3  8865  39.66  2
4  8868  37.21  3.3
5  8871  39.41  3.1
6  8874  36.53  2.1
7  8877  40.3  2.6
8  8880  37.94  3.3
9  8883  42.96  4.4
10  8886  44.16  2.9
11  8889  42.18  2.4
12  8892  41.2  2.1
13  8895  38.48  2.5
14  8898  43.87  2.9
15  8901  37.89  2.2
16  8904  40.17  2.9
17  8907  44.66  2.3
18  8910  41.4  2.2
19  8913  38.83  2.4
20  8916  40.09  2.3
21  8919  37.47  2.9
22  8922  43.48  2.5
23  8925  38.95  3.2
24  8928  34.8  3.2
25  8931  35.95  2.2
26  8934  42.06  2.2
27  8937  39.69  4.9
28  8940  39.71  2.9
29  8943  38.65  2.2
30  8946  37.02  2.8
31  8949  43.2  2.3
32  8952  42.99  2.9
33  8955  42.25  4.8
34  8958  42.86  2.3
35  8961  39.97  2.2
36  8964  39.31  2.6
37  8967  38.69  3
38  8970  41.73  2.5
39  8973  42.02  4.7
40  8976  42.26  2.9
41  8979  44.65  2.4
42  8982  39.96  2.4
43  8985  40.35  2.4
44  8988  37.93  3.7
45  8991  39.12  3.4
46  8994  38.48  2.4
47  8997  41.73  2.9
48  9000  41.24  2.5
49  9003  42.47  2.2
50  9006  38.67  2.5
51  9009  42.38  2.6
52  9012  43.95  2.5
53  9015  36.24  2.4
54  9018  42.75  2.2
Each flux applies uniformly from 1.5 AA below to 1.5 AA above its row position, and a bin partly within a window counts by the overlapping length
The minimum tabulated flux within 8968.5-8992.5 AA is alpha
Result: 37.93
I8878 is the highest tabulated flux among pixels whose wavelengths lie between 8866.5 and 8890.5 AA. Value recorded 44.16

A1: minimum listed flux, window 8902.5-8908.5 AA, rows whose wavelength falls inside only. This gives 40.17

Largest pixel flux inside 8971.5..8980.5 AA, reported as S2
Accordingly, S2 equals 44.65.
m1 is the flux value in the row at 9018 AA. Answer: 42.75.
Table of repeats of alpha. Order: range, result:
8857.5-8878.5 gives 35.67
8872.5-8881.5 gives 36.53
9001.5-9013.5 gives 38.67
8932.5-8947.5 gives 37.02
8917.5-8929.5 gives 34.8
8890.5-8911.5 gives 37.89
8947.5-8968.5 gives 38.69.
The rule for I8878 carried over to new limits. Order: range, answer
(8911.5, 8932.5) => 43.48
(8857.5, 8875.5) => 39.66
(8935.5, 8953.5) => 43.2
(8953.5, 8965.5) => 42.86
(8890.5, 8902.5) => 43.87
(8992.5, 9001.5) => 41.73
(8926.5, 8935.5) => 42.06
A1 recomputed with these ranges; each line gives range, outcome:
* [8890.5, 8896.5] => 38.48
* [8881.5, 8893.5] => 41.2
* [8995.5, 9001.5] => 41.24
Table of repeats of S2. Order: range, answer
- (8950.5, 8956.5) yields 42.99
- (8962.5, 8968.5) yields 39.31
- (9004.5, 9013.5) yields 43.95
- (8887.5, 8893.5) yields 42.18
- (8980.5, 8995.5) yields 40.35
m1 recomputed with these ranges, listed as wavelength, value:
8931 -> 35.95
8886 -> 44.16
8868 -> 37.21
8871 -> 39.41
